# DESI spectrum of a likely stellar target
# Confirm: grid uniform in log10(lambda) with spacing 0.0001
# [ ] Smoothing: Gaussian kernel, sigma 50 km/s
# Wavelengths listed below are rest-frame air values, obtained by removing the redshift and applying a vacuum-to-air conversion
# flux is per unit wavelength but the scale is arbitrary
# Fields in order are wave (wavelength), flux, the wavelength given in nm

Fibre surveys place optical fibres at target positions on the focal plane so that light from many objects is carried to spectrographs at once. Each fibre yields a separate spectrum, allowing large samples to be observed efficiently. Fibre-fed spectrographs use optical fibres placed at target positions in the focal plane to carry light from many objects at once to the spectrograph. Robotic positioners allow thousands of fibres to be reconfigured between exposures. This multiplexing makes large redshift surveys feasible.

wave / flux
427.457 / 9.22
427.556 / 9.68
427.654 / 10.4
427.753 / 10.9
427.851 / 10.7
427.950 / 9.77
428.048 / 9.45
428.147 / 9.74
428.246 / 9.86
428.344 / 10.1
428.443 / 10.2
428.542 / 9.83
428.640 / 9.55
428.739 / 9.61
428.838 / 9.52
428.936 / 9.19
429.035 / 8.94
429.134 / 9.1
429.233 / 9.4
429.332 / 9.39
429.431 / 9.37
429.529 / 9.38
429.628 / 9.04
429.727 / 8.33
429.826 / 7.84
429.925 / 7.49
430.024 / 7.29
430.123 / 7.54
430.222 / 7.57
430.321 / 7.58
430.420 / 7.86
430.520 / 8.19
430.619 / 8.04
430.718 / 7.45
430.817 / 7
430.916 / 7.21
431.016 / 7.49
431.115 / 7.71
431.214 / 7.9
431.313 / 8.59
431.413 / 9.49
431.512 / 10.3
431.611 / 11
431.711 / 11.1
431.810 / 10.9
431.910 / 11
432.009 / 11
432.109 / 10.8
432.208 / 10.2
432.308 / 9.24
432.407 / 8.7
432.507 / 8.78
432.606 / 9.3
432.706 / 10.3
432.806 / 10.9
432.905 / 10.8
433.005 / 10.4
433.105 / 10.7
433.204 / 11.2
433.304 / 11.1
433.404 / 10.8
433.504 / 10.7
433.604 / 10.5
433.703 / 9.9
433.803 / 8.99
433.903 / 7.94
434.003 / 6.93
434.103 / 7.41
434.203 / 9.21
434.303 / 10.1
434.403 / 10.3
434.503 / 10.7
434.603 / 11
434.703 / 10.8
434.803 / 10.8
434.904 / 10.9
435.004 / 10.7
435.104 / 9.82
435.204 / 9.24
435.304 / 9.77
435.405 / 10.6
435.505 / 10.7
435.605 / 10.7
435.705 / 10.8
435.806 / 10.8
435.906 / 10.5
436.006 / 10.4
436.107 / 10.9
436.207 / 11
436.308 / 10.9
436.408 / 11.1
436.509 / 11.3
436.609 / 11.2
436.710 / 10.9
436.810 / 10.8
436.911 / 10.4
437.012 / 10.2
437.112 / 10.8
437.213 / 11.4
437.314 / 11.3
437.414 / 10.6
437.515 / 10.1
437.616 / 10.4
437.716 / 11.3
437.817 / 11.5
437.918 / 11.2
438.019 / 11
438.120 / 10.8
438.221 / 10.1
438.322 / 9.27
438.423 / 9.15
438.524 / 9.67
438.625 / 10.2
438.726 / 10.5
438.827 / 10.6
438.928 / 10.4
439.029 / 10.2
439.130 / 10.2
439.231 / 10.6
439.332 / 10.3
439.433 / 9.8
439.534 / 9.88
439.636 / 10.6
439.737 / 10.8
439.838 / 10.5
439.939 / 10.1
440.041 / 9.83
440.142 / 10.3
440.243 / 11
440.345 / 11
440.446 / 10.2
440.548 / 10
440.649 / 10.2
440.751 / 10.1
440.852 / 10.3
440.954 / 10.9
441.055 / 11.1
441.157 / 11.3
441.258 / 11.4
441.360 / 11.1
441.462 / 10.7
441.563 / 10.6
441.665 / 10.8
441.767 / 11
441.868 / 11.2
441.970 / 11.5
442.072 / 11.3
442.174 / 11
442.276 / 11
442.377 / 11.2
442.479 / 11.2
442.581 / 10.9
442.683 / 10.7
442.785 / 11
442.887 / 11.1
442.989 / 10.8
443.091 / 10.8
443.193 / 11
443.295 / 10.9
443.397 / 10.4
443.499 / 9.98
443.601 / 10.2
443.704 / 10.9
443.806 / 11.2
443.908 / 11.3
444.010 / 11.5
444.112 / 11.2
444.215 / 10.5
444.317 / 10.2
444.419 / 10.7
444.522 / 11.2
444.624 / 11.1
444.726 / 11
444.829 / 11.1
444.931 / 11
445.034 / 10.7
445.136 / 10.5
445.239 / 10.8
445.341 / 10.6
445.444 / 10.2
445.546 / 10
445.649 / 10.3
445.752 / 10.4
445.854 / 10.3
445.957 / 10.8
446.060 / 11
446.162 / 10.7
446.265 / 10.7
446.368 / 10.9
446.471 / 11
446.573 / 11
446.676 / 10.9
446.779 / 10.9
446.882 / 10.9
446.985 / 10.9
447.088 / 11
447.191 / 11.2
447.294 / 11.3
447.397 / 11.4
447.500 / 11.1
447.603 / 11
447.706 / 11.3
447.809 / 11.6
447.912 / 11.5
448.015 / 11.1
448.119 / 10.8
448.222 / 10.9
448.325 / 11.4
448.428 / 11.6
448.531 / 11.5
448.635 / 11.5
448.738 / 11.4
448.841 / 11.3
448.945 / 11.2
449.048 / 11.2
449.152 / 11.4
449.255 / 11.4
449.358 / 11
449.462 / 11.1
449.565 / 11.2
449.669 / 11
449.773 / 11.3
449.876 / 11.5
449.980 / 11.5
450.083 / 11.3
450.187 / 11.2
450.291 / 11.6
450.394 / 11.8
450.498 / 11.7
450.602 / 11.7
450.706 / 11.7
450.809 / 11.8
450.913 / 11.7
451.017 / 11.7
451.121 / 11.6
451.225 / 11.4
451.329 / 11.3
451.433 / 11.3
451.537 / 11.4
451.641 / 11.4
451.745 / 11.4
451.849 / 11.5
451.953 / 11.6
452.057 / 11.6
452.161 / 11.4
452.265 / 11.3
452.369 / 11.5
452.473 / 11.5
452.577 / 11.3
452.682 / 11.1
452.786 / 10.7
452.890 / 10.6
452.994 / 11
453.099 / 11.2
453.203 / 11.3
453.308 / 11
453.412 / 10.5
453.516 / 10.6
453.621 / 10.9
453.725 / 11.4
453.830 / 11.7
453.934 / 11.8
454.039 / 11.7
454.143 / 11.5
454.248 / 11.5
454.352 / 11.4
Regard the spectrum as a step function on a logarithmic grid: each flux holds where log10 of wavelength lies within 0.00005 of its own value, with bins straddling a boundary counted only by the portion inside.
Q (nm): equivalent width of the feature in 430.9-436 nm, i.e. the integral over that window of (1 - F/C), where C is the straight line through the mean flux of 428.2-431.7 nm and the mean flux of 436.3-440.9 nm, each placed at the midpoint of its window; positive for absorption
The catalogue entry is -0.28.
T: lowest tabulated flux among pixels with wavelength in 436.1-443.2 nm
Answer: 9.15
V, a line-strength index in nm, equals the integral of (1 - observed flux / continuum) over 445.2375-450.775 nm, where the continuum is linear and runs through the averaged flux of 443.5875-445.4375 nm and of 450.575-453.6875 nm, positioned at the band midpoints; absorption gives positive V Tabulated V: -0.03 nm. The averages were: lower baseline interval 10.9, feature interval 11.1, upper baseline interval 11.3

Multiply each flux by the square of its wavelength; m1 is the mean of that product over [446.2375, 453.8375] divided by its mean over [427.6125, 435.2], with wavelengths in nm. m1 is 1.30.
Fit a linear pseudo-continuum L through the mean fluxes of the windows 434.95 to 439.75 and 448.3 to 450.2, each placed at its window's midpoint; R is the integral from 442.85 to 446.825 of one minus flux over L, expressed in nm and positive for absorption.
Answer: 0.09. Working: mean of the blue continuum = 10.5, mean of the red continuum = 11.3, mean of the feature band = 10.8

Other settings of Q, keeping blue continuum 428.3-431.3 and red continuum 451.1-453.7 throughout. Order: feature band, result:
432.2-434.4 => -0.201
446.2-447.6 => -0.061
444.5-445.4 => -0.048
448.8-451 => -0.101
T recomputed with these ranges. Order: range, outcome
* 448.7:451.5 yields 11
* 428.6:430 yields 7.49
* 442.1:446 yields 9.98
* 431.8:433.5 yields 8.7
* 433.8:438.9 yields 6.93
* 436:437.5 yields 10.2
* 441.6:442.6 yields 10.8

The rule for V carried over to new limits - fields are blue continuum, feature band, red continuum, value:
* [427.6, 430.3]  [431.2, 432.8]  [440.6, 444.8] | -0.065 nm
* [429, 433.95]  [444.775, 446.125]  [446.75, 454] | 0.021 nm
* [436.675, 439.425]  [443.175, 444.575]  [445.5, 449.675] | 0.006 nm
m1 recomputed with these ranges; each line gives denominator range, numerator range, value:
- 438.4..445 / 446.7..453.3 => 1.10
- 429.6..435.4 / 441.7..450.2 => 1.24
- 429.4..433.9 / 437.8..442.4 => 1.19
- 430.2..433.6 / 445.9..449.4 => 1.26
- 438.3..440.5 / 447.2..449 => 1.15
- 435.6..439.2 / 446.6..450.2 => 1.11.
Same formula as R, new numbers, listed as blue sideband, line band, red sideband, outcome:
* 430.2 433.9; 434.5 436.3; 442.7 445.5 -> -0.13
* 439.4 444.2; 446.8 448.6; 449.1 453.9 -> -0.02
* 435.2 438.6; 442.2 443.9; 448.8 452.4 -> 0.02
